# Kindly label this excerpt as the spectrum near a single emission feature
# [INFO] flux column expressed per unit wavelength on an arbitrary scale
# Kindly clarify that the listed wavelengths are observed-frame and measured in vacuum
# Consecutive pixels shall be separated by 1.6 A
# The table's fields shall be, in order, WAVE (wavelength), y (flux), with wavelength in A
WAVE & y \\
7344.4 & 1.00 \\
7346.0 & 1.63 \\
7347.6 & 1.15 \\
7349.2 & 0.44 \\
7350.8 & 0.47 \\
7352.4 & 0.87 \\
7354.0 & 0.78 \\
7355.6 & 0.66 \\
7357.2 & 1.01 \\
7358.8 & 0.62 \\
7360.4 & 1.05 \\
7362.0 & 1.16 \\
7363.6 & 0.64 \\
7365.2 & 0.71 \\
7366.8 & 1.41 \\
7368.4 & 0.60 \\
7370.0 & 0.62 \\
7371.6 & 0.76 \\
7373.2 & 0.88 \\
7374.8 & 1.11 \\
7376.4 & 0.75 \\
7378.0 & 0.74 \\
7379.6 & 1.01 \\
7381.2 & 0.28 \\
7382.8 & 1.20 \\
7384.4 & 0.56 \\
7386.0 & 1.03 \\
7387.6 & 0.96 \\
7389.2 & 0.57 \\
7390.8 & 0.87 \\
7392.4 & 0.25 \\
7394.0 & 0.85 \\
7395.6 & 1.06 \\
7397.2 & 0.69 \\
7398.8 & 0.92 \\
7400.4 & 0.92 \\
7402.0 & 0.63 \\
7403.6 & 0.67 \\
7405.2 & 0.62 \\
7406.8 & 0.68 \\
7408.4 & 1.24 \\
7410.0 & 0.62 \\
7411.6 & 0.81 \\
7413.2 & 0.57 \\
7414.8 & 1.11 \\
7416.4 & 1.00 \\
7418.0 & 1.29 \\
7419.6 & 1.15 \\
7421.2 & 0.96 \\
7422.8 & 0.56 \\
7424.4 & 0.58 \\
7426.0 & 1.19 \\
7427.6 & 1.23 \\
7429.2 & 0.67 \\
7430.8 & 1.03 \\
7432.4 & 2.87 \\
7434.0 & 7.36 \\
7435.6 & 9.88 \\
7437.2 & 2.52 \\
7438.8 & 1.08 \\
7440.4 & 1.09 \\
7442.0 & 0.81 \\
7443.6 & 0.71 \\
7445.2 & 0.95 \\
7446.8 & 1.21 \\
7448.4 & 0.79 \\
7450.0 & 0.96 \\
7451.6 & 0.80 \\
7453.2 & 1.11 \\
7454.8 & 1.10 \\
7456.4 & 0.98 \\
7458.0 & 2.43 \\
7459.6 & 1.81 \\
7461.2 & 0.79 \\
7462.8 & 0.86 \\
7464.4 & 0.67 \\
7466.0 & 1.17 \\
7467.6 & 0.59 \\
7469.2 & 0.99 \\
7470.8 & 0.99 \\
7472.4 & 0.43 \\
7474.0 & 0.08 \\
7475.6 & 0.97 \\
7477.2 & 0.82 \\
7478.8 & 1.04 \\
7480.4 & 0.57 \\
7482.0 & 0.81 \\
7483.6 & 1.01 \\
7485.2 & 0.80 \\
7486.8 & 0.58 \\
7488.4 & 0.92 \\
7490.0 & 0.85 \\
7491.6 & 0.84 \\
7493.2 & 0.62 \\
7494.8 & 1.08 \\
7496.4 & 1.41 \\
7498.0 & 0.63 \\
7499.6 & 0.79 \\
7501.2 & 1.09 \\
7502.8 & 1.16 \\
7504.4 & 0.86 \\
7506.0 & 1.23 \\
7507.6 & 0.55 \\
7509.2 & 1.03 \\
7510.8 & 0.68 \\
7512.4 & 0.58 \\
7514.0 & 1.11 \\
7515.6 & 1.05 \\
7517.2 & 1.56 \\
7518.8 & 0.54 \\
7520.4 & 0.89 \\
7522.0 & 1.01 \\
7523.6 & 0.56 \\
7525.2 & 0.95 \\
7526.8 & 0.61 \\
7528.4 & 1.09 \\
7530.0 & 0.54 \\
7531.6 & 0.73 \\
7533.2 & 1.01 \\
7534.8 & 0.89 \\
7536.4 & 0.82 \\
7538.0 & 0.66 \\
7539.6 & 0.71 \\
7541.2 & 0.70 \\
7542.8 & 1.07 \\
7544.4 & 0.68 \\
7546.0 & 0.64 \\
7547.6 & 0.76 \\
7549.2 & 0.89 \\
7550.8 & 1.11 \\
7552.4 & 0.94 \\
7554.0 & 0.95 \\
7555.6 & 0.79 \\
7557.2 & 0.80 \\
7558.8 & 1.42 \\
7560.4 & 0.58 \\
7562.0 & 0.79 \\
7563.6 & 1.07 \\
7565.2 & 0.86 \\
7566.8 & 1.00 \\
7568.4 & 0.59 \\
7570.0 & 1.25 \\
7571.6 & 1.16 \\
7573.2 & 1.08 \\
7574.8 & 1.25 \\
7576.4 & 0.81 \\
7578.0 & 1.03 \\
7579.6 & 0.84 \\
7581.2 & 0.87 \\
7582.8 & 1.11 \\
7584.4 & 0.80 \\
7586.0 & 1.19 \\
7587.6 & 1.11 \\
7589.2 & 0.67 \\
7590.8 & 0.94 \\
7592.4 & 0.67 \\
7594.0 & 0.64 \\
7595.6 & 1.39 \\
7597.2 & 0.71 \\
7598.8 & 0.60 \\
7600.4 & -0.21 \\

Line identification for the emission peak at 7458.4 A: [N II]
